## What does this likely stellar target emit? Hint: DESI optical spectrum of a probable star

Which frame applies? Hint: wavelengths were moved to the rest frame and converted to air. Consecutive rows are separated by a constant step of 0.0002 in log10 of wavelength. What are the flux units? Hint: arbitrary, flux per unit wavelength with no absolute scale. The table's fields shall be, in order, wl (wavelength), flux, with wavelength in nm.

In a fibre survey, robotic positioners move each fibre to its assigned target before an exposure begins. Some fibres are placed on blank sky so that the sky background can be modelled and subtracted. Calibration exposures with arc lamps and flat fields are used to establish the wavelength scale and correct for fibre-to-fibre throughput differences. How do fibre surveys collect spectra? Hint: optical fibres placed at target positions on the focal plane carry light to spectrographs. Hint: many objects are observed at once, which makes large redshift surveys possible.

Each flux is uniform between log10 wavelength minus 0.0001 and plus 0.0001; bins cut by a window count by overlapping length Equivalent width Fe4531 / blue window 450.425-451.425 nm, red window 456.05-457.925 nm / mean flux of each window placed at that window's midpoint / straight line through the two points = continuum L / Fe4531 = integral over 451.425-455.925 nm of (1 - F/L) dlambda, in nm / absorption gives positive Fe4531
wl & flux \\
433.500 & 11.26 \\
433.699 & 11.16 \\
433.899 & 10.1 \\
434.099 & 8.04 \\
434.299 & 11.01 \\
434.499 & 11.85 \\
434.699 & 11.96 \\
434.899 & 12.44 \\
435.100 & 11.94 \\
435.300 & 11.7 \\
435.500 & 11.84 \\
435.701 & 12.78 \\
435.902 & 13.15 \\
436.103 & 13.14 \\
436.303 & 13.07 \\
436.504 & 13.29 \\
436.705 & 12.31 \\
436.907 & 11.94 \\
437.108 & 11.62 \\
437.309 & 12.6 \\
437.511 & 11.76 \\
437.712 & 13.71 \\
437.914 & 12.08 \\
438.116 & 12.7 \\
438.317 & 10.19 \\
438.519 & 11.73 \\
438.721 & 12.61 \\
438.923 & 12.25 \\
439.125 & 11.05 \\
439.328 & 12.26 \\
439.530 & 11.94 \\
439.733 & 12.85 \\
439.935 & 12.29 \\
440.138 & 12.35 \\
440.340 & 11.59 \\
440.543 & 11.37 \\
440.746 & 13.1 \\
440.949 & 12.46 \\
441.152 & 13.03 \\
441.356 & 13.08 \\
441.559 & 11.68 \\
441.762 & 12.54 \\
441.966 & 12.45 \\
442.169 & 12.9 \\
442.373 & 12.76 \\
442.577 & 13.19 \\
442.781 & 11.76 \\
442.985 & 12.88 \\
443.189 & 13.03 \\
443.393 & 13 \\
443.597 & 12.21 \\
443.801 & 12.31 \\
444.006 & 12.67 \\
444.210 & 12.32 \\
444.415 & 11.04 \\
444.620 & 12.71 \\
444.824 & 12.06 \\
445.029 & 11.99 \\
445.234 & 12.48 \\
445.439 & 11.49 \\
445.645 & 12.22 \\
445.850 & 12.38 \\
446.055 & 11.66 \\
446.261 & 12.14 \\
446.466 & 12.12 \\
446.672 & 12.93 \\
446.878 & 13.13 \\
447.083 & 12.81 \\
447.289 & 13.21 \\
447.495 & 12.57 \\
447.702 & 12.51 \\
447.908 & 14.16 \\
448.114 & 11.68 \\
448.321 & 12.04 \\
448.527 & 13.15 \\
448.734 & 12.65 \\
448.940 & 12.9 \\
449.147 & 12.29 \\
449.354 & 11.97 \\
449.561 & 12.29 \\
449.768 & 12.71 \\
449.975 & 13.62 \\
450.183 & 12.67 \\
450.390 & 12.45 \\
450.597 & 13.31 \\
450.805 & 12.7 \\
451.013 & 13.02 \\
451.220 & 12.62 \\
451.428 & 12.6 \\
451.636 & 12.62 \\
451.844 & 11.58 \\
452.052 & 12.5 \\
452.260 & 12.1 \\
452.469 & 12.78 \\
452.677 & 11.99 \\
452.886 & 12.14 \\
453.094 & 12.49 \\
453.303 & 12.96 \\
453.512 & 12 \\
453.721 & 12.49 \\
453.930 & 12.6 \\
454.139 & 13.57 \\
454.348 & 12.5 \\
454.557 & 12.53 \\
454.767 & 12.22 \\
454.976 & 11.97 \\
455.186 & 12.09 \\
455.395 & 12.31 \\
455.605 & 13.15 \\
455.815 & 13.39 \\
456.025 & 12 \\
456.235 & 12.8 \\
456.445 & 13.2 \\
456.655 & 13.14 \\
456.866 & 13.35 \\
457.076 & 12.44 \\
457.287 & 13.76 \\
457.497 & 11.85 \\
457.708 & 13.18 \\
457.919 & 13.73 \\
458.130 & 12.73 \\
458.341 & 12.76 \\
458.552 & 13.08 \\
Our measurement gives 0.15 nm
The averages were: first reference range 12.9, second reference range 13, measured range 12.5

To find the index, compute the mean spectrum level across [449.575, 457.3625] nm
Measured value 12.7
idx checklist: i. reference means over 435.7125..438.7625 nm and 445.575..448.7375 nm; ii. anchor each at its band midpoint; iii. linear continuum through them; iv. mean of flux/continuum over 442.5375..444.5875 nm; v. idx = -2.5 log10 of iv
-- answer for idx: 0.01 mag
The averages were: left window 12.4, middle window 12.4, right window 12.6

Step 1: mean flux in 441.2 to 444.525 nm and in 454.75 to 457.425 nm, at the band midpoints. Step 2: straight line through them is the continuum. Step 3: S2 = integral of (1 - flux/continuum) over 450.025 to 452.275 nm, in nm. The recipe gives 0.01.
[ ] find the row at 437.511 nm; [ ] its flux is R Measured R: 11.76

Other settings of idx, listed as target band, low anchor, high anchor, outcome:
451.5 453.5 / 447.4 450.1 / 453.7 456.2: 0.02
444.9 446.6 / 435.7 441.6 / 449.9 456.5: 0.03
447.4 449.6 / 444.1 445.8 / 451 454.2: -0.03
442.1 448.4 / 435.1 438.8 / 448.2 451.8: 0.01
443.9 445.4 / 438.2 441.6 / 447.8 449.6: 0.02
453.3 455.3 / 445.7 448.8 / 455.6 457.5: 0.03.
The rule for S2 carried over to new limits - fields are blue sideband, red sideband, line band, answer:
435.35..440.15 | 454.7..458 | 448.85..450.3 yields 0.00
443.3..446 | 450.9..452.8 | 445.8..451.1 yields -0.14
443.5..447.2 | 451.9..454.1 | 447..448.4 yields -0.05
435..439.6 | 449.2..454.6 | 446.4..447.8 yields -0.03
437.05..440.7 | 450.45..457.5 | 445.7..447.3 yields -0.02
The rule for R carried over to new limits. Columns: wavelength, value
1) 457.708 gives 13.18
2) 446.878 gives 13.13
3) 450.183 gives 12.67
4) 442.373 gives 12.76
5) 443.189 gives 13.03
